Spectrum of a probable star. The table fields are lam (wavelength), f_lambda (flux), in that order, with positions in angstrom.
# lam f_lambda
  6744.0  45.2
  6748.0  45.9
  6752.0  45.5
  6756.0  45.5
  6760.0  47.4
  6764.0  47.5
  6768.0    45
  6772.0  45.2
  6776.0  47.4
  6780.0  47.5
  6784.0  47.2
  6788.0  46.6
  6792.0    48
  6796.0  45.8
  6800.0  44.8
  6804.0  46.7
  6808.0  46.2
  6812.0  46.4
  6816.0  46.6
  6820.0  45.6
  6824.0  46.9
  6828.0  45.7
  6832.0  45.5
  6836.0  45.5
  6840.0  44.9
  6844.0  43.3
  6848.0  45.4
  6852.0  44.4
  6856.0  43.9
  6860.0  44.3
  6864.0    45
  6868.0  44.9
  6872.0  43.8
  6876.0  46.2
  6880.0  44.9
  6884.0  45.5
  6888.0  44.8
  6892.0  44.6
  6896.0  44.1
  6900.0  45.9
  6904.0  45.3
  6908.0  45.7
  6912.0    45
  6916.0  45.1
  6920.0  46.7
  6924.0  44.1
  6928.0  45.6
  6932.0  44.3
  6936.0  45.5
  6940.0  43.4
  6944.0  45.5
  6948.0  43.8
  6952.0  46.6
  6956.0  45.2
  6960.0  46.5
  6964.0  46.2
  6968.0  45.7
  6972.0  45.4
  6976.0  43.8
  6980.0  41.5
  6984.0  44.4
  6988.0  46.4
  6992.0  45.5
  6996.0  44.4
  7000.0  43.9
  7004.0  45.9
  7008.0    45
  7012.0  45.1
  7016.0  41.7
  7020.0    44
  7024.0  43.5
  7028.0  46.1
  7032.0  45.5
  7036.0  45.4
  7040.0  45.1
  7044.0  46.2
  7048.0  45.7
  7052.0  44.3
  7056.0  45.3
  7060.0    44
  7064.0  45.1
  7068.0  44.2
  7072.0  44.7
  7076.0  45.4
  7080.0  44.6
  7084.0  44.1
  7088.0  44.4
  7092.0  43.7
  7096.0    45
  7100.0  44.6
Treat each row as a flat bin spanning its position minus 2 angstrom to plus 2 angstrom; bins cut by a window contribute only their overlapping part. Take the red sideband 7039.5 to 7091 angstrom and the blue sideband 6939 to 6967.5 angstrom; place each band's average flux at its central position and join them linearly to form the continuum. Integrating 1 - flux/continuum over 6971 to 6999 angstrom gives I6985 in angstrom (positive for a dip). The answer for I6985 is 0.5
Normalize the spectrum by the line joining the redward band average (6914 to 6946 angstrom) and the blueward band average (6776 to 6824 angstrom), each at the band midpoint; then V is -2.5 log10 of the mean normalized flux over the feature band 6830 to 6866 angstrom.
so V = 0.03 mag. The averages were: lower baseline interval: 46.5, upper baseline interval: 45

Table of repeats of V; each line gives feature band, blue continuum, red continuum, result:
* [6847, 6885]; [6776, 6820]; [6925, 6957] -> 0.02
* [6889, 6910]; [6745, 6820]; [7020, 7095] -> 0.01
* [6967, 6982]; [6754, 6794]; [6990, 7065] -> 0.03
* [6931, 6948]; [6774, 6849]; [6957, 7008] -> 0.02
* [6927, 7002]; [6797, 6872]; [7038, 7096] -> 0.00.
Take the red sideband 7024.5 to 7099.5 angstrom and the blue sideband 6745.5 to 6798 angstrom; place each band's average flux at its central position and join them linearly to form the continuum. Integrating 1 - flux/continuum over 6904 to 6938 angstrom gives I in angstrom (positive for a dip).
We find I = 0.3 angstrom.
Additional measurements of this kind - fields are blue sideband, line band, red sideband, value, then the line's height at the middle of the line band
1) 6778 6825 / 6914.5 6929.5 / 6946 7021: 0.00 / 45.4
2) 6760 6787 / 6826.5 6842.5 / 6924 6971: 0.30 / 46.2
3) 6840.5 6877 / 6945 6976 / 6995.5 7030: -0.74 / 44.4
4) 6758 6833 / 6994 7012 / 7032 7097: 0.15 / 45.2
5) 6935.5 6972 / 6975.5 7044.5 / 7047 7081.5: 0.70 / 45.1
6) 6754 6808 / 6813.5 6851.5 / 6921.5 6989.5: 0.48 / 46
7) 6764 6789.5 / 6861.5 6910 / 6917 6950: 0.36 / 45.4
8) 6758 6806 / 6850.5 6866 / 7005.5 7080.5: 0.56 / 46.1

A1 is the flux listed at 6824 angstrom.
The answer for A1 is 46.9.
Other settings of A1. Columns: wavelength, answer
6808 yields 46.2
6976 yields 43.8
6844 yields 43.3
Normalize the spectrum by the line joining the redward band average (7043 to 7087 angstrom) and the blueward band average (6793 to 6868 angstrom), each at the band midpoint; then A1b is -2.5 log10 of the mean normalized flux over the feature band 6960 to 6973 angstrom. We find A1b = -0.02 mag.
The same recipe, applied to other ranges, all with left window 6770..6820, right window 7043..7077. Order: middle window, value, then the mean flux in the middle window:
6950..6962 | -0.01 mag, 46.1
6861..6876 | 0.03 mag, 44.8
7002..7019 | 0.02 mag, 44.4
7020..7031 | 0.01 mag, 44.7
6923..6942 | 0.03 mag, 44.6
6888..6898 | 0.04 mag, 44.4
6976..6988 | 0.04 mag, 43.7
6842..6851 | 0.04 mag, 44.4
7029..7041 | -0.01 mag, 45.4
